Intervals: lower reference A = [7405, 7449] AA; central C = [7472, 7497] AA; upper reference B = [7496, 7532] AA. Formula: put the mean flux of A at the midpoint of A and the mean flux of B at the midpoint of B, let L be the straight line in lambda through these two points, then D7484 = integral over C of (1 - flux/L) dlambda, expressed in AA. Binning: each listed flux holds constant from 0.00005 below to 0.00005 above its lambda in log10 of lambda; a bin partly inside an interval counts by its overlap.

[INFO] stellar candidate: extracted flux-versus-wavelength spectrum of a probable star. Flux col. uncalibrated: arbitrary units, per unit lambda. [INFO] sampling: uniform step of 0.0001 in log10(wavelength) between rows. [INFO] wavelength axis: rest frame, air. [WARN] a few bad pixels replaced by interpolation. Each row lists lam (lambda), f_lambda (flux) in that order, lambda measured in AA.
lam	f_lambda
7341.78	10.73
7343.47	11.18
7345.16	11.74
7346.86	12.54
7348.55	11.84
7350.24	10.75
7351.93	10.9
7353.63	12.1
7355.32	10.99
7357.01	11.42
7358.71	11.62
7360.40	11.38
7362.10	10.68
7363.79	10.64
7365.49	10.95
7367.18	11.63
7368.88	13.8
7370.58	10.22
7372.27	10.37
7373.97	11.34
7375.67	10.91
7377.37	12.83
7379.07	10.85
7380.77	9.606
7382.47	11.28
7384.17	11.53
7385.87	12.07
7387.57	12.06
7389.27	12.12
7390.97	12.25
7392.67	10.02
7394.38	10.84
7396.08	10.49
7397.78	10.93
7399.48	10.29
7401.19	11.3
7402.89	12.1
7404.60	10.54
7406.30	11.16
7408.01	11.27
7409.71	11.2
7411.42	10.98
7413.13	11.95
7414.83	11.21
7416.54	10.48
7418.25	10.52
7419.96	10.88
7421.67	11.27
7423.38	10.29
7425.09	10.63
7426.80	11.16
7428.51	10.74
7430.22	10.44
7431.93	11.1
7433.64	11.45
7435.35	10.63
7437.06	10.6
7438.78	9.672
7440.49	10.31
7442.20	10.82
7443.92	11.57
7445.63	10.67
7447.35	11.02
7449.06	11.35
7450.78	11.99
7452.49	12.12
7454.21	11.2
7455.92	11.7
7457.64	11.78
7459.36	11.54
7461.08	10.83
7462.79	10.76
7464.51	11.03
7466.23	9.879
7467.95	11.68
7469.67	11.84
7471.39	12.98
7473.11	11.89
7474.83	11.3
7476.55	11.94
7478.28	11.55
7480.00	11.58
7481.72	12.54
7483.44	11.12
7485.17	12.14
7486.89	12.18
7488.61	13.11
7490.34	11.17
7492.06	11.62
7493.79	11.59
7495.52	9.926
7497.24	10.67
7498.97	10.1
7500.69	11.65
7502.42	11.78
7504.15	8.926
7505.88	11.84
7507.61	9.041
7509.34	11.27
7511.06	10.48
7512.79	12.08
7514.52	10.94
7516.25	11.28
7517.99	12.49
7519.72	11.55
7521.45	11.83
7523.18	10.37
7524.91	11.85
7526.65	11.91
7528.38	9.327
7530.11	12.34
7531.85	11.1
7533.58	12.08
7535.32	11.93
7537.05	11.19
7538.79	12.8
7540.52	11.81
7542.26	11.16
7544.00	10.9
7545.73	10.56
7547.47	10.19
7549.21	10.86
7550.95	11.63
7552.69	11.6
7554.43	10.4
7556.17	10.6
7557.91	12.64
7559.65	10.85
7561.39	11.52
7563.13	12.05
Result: -1.5 AA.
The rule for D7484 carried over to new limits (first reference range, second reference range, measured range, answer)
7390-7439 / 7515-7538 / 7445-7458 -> -0.4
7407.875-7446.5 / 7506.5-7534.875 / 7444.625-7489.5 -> -2.3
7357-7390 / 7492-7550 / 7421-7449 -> 1.2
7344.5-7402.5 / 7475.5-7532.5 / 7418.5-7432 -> 0.6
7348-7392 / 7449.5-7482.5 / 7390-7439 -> 2.3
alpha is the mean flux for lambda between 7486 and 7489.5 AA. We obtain 12.6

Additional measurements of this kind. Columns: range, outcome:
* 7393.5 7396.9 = 10.6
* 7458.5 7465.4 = 11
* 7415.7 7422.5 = 10.8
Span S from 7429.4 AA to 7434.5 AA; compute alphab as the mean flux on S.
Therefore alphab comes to 11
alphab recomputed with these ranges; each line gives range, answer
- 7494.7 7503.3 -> 10.8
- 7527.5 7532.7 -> 10.9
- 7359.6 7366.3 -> 10.9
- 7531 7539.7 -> 11.8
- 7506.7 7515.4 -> 10.8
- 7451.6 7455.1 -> 11.7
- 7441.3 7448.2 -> 11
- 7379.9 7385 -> 10.8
